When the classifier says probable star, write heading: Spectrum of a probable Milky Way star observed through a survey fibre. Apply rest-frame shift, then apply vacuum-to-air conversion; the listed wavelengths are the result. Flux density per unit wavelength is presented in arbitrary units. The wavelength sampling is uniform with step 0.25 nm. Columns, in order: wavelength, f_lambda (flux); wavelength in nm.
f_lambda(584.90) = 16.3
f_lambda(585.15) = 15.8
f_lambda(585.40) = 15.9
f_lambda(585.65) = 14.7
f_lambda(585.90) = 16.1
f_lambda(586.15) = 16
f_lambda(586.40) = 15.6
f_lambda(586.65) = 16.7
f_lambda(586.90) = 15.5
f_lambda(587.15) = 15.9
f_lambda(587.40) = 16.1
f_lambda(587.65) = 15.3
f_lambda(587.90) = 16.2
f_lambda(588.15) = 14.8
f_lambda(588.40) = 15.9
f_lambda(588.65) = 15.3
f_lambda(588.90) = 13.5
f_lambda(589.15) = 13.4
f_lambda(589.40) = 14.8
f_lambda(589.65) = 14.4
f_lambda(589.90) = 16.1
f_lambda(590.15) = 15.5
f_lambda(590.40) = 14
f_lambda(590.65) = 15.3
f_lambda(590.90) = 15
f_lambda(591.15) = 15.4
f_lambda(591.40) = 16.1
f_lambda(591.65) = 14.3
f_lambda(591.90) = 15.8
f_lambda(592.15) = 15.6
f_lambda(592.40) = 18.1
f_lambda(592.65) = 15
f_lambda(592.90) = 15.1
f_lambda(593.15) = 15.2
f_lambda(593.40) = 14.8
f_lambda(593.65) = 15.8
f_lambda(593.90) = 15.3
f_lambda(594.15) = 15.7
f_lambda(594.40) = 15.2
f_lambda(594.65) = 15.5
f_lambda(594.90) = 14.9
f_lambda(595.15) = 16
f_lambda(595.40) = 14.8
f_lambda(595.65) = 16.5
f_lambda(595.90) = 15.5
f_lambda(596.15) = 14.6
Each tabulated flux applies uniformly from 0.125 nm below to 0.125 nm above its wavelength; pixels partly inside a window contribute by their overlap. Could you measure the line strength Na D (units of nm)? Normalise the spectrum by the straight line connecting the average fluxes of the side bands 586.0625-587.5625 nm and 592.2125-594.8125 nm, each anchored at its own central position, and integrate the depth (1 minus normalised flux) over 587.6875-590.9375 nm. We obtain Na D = 0.18 nm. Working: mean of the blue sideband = 15.9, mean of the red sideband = 15.6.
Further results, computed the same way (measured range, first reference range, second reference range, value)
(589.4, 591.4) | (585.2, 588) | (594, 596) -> 0.068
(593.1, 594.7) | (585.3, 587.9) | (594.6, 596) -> 0.023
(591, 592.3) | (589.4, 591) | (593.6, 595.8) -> -0.025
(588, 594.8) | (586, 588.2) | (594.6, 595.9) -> 0.196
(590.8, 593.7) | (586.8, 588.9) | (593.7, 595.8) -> -0.003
